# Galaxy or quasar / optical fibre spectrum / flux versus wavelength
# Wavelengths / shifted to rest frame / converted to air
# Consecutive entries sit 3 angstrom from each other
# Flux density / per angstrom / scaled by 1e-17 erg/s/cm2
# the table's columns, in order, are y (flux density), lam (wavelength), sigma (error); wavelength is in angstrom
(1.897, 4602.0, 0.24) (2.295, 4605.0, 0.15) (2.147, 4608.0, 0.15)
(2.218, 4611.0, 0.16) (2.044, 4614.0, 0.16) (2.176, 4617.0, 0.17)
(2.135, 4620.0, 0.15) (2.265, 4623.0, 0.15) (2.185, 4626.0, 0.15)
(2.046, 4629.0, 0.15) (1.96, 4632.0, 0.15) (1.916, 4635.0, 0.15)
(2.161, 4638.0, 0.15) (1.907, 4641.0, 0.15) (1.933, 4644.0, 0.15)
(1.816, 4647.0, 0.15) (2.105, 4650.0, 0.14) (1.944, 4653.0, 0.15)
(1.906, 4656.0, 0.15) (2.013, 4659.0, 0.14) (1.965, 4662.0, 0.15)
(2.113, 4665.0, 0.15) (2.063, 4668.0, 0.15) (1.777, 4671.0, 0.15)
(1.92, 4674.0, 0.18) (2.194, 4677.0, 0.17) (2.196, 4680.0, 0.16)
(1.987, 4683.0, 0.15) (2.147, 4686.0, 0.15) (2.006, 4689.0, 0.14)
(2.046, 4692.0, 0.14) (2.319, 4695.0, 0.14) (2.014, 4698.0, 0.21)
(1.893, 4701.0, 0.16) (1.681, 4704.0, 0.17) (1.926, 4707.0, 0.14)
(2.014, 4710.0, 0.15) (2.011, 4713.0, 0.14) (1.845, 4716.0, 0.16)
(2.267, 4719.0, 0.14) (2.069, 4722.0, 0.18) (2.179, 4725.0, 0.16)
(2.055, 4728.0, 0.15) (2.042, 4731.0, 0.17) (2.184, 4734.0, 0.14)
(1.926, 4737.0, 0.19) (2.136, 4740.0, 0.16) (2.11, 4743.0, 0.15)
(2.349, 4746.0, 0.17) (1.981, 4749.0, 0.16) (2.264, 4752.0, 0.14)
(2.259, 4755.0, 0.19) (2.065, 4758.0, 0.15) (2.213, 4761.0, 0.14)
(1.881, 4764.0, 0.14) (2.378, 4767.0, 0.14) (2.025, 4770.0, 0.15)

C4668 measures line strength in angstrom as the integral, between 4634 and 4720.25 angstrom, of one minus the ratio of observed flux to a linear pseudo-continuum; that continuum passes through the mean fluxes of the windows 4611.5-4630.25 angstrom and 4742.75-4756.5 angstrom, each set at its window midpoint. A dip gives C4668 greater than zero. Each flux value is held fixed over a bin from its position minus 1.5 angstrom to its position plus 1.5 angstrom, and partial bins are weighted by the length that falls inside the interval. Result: 6.7 angstrom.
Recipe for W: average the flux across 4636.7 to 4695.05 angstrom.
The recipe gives 2.02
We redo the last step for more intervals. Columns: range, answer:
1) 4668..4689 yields 2.04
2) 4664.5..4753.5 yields 2.06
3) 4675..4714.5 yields 2.03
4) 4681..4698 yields 2.1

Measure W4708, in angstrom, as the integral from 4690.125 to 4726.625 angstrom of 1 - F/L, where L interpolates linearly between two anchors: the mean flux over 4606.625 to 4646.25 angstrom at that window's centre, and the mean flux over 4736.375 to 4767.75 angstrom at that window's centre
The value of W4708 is 1.7 angstrom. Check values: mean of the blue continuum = 2.08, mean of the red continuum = 2.14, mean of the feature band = 2.02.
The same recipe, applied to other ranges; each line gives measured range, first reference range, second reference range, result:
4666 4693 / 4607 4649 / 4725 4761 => 0.7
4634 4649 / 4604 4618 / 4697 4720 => 1.1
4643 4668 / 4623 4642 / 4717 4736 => 1.1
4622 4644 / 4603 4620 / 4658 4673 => 0.5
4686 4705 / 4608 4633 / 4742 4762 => 1.3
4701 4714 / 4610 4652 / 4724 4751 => 1.2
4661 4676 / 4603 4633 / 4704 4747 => 0.9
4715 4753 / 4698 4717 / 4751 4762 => -0.9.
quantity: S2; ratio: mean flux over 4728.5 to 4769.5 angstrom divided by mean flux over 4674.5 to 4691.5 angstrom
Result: 1.0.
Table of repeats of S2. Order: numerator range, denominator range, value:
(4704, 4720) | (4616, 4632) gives 0.92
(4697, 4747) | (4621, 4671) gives 1.01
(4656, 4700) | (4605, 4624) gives 0.94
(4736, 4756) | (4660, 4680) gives 1.06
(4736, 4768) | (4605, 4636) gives 1.01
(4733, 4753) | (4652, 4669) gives 1.07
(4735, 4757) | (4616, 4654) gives 1.05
